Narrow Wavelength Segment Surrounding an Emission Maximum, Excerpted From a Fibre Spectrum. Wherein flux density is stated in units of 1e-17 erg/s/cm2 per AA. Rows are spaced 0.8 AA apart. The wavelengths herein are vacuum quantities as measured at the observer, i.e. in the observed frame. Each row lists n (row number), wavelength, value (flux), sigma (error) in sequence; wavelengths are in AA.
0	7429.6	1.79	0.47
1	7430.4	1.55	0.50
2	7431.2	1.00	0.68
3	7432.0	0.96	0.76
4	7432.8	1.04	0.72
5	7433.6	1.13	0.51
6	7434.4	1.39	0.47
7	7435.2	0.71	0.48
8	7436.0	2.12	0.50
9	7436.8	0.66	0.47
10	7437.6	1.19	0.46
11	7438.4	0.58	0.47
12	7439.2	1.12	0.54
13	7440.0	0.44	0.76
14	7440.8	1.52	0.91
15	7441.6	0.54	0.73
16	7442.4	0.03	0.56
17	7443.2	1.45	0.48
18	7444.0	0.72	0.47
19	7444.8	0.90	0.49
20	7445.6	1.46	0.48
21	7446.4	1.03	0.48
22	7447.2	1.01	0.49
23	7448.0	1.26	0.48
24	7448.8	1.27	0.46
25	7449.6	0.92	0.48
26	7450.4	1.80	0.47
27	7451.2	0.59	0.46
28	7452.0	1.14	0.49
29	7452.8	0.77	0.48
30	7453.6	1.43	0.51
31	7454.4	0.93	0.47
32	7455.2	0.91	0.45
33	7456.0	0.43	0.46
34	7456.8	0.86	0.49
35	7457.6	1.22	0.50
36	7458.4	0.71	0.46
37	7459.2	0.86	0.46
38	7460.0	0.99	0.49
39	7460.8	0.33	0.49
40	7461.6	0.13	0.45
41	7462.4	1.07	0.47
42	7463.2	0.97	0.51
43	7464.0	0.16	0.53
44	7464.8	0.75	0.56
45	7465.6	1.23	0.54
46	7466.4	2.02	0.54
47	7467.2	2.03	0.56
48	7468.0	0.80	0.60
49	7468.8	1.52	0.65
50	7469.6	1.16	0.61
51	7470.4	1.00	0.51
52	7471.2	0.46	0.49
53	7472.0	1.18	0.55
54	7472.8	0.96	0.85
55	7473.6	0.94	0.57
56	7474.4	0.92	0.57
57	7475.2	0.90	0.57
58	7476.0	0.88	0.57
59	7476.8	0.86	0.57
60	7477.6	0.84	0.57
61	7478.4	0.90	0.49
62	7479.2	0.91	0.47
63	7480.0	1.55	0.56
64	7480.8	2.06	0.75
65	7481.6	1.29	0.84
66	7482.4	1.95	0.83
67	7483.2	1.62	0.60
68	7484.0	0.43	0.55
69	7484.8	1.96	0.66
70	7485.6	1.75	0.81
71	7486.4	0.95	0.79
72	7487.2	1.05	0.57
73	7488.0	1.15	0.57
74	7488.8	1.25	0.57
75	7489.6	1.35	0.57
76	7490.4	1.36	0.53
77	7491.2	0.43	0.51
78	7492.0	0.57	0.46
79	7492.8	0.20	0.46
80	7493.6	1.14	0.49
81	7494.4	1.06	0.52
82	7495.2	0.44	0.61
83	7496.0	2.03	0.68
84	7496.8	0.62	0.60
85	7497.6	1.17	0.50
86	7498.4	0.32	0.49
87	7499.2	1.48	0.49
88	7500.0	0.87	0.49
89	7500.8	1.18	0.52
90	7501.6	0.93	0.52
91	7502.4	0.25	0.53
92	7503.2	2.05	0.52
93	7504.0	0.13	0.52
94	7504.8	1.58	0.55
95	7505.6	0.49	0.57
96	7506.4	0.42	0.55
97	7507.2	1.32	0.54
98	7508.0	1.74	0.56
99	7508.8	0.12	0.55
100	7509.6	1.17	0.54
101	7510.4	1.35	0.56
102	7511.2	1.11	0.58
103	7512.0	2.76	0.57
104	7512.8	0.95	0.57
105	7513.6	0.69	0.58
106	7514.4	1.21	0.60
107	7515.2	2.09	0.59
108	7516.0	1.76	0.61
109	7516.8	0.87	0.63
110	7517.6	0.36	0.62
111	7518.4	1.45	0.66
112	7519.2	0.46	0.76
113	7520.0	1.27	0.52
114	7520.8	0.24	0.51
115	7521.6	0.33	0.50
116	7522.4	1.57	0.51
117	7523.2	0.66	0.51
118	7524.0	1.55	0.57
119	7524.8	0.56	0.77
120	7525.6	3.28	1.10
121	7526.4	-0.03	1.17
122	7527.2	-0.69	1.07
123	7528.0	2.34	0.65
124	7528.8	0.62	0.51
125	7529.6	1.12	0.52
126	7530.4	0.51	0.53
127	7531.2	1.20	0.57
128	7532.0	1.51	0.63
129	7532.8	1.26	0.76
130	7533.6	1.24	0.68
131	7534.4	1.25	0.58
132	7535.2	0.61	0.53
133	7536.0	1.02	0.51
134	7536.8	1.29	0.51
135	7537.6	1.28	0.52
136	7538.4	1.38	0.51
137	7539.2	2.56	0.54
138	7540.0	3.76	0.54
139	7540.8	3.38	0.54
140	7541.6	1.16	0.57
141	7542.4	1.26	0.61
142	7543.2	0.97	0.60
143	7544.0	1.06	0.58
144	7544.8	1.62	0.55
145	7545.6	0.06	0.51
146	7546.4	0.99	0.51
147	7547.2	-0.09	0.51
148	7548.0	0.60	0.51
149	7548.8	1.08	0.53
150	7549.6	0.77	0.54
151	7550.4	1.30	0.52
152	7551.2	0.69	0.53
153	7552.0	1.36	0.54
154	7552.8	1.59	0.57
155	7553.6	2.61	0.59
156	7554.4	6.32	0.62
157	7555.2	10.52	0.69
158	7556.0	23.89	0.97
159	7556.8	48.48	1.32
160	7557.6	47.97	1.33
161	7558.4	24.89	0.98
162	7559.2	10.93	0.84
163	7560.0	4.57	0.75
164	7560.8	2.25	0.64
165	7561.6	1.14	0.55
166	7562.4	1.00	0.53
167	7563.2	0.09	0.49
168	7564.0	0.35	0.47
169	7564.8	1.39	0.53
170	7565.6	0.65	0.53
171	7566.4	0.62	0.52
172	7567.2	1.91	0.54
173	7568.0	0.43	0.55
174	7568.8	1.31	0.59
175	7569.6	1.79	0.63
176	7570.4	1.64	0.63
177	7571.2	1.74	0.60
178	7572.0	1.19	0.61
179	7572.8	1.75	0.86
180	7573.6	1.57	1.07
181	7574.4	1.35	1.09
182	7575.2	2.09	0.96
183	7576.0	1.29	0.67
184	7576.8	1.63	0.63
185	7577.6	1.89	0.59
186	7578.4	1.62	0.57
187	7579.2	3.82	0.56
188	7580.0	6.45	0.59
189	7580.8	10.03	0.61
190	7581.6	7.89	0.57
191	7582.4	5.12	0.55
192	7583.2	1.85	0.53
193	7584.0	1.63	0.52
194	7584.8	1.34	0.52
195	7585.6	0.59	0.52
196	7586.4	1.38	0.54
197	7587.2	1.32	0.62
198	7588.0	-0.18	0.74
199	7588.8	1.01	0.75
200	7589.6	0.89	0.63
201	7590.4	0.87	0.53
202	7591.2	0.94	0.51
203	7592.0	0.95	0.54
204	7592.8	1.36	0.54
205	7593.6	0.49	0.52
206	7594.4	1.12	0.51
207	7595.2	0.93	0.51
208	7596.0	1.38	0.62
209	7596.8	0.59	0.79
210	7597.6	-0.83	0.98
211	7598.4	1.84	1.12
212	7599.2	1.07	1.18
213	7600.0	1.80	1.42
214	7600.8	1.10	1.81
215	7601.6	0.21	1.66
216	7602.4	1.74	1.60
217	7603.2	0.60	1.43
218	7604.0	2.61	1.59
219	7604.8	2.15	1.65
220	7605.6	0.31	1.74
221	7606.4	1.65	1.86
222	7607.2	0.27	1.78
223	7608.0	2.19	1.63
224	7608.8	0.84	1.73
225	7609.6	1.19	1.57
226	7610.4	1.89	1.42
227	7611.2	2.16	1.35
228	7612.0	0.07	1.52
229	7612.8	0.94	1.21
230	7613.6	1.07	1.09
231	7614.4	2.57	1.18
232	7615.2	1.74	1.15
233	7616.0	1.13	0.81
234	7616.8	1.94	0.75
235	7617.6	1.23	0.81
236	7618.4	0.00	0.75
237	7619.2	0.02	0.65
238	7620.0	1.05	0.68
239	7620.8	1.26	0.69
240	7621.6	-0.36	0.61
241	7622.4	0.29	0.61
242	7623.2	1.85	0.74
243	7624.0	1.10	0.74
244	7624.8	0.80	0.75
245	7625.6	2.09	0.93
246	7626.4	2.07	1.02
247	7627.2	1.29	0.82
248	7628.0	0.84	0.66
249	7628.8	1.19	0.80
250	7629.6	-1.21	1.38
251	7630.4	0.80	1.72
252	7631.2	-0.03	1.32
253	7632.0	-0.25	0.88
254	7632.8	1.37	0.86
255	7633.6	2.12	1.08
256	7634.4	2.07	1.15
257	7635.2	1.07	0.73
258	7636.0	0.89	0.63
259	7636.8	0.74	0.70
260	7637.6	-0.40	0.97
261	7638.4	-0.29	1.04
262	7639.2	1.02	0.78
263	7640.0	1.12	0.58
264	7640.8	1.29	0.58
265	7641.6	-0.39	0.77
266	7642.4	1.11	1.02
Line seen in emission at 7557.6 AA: Halpha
